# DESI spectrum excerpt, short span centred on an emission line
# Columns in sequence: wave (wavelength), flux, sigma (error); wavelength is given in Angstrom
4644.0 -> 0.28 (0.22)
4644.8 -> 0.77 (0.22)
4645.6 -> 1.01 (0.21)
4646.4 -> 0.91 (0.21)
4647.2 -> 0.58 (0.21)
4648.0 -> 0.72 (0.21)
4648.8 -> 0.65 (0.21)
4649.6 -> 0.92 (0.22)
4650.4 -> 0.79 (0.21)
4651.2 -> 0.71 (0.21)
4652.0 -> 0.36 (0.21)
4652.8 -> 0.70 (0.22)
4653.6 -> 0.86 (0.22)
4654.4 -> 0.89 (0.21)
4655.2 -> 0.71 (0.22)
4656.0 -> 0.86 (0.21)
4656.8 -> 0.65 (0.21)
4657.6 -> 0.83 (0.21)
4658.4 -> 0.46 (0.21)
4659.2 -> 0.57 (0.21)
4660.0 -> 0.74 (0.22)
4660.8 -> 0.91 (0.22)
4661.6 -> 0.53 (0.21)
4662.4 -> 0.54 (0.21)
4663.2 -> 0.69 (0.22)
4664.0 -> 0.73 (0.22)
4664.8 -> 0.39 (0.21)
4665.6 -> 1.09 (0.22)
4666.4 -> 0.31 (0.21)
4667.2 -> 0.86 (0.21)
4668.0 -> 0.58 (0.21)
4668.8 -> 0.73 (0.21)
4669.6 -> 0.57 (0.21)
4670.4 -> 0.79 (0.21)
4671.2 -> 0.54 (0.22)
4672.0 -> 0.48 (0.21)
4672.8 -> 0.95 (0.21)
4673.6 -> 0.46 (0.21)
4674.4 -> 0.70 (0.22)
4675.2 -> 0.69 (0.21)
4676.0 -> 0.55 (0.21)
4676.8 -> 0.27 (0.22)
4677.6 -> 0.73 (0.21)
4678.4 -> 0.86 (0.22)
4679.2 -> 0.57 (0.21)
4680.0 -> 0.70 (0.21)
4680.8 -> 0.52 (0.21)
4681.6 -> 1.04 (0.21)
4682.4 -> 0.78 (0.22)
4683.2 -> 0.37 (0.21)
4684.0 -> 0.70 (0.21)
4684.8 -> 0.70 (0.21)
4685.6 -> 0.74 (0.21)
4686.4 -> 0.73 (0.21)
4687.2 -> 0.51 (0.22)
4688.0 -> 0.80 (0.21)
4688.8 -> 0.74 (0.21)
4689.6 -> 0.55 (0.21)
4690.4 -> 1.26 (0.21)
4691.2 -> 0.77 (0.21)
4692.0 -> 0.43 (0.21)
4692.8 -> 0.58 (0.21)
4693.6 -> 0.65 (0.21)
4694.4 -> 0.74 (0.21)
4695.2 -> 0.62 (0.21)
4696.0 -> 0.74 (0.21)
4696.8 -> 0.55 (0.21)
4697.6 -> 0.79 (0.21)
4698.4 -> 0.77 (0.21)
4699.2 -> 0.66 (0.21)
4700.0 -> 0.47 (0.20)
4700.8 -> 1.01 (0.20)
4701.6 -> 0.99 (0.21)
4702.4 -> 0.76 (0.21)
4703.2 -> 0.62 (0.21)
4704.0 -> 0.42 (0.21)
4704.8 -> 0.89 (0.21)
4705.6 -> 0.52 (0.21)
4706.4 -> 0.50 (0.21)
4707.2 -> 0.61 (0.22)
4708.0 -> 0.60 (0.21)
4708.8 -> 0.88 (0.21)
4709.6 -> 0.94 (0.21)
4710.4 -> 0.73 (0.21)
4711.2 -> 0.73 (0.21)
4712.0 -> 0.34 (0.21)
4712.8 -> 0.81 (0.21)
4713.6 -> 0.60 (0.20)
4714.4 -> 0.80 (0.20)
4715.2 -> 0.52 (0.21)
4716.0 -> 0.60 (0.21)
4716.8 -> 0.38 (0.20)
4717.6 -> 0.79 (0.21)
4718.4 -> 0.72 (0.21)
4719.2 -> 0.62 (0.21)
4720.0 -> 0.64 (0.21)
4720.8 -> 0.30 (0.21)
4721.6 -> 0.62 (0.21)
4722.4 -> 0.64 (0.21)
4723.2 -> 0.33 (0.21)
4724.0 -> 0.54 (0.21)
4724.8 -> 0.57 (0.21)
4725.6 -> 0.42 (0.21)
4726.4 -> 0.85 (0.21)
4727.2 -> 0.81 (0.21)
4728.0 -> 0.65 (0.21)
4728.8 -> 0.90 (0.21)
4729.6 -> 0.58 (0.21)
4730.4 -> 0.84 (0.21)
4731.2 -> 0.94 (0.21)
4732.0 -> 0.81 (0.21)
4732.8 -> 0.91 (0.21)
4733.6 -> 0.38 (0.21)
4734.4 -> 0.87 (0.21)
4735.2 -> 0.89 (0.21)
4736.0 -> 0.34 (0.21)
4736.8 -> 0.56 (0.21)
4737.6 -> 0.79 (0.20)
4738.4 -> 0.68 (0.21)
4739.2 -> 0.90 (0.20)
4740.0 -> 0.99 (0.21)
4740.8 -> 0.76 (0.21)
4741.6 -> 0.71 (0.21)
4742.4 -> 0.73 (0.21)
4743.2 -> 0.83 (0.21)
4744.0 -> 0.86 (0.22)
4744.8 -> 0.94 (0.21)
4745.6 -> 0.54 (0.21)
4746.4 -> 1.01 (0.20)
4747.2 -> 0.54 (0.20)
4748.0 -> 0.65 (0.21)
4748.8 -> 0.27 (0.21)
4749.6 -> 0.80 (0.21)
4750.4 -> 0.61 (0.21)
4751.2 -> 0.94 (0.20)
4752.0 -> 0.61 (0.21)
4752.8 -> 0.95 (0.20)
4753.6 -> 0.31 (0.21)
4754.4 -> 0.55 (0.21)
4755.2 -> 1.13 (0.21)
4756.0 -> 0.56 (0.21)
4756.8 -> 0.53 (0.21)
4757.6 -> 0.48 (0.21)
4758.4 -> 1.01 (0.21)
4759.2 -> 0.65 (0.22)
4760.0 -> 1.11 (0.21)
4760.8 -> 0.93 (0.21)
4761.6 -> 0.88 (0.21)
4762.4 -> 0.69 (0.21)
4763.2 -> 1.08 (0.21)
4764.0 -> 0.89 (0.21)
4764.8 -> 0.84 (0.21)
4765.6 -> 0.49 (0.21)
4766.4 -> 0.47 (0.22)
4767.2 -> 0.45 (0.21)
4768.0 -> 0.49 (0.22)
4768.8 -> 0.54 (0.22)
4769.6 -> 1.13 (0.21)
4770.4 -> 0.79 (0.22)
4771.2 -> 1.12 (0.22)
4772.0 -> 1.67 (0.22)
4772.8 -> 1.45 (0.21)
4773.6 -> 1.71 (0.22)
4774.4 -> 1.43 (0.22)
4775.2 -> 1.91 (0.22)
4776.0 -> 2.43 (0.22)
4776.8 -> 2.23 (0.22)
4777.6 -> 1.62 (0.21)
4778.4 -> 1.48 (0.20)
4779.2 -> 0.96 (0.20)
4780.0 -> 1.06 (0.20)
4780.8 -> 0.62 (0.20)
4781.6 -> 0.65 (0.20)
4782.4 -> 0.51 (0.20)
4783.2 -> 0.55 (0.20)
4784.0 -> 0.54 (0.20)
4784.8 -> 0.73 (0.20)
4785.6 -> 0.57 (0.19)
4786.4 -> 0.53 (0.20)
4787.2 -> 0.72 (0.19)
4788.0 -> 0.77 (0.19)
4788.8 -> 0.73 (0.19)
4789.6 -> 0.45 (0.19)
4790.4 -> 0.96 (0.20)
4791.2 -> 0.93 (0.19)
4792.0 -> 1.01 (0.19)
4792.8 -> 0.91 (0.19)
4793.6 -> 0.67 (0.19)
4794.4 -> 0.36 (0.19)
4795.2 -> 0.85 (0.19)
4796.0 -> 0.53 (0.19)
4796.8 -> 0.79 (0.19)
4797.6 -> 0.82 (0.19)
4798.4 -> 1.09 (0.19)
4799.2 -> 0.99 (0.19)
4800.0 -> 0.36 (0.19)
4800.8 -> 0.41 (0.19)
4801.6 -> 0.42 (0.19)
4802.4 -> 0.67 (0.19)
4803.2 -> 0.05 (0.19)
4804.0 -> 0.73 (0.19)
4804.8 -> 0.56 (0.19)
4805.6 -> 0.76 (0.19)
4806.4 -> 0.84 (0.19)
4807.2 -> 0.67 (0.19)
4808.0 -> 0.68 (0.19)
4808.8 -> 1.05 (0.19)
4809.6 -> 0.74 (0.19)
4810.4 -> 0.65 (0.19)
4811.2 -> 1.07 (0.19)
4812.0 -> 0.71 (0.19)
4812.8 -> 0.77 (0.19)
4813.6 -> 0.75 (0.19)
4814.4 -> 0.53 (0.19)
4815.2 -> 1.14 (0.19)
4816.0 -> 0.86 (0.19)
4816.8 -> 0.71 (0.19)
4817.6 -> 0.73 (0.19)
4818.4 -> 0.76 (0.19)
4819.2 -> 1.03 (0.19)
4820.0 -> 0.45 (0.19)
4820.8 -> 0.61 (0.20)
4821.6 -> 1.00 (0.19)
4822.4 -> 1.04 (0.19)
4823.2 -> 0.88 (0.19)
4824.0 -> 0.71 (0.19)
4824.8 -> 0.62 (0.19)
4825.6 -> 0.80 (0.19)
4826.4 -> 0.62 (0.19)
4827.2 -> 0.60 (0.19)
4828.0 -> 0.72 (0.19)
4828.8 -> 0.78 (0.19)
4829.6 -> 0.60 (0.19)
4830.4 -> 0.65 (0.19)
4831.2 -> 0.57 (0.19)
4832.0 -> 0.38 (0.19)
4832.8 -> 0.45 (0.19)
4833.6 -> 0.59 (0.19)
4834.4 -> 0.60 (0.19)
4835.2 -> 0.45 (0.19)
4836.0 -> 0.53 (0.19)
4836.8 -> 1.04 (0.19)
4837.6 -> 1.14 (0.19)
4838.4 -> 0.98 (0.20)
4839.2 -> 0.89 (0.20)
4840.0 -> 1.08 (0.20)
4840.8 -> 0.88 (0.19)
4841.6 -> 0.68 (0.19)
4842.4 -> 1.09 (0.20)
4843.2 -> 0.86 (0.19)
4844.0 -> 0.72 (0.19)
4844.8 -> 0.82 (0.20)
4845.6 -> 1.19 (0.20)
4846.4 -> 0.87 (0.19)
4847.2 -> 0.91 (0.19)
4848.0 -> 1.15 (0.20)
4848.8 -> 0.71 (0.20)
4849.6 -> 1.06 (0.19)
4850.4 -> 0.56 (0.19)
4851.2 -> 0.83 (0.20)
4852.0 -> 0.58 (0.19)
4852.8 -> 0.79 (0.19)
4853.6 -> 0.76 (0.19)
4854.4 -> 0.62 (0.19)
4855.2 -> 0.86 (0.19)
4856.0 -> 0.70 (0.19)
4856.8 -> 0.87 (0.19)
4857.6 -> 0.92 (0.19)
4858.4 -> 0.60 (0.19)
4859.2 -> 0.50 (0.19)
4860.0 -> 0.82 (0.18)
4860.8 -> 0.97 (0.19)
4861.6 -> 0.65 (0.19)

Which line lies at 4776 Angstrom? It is [O II]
